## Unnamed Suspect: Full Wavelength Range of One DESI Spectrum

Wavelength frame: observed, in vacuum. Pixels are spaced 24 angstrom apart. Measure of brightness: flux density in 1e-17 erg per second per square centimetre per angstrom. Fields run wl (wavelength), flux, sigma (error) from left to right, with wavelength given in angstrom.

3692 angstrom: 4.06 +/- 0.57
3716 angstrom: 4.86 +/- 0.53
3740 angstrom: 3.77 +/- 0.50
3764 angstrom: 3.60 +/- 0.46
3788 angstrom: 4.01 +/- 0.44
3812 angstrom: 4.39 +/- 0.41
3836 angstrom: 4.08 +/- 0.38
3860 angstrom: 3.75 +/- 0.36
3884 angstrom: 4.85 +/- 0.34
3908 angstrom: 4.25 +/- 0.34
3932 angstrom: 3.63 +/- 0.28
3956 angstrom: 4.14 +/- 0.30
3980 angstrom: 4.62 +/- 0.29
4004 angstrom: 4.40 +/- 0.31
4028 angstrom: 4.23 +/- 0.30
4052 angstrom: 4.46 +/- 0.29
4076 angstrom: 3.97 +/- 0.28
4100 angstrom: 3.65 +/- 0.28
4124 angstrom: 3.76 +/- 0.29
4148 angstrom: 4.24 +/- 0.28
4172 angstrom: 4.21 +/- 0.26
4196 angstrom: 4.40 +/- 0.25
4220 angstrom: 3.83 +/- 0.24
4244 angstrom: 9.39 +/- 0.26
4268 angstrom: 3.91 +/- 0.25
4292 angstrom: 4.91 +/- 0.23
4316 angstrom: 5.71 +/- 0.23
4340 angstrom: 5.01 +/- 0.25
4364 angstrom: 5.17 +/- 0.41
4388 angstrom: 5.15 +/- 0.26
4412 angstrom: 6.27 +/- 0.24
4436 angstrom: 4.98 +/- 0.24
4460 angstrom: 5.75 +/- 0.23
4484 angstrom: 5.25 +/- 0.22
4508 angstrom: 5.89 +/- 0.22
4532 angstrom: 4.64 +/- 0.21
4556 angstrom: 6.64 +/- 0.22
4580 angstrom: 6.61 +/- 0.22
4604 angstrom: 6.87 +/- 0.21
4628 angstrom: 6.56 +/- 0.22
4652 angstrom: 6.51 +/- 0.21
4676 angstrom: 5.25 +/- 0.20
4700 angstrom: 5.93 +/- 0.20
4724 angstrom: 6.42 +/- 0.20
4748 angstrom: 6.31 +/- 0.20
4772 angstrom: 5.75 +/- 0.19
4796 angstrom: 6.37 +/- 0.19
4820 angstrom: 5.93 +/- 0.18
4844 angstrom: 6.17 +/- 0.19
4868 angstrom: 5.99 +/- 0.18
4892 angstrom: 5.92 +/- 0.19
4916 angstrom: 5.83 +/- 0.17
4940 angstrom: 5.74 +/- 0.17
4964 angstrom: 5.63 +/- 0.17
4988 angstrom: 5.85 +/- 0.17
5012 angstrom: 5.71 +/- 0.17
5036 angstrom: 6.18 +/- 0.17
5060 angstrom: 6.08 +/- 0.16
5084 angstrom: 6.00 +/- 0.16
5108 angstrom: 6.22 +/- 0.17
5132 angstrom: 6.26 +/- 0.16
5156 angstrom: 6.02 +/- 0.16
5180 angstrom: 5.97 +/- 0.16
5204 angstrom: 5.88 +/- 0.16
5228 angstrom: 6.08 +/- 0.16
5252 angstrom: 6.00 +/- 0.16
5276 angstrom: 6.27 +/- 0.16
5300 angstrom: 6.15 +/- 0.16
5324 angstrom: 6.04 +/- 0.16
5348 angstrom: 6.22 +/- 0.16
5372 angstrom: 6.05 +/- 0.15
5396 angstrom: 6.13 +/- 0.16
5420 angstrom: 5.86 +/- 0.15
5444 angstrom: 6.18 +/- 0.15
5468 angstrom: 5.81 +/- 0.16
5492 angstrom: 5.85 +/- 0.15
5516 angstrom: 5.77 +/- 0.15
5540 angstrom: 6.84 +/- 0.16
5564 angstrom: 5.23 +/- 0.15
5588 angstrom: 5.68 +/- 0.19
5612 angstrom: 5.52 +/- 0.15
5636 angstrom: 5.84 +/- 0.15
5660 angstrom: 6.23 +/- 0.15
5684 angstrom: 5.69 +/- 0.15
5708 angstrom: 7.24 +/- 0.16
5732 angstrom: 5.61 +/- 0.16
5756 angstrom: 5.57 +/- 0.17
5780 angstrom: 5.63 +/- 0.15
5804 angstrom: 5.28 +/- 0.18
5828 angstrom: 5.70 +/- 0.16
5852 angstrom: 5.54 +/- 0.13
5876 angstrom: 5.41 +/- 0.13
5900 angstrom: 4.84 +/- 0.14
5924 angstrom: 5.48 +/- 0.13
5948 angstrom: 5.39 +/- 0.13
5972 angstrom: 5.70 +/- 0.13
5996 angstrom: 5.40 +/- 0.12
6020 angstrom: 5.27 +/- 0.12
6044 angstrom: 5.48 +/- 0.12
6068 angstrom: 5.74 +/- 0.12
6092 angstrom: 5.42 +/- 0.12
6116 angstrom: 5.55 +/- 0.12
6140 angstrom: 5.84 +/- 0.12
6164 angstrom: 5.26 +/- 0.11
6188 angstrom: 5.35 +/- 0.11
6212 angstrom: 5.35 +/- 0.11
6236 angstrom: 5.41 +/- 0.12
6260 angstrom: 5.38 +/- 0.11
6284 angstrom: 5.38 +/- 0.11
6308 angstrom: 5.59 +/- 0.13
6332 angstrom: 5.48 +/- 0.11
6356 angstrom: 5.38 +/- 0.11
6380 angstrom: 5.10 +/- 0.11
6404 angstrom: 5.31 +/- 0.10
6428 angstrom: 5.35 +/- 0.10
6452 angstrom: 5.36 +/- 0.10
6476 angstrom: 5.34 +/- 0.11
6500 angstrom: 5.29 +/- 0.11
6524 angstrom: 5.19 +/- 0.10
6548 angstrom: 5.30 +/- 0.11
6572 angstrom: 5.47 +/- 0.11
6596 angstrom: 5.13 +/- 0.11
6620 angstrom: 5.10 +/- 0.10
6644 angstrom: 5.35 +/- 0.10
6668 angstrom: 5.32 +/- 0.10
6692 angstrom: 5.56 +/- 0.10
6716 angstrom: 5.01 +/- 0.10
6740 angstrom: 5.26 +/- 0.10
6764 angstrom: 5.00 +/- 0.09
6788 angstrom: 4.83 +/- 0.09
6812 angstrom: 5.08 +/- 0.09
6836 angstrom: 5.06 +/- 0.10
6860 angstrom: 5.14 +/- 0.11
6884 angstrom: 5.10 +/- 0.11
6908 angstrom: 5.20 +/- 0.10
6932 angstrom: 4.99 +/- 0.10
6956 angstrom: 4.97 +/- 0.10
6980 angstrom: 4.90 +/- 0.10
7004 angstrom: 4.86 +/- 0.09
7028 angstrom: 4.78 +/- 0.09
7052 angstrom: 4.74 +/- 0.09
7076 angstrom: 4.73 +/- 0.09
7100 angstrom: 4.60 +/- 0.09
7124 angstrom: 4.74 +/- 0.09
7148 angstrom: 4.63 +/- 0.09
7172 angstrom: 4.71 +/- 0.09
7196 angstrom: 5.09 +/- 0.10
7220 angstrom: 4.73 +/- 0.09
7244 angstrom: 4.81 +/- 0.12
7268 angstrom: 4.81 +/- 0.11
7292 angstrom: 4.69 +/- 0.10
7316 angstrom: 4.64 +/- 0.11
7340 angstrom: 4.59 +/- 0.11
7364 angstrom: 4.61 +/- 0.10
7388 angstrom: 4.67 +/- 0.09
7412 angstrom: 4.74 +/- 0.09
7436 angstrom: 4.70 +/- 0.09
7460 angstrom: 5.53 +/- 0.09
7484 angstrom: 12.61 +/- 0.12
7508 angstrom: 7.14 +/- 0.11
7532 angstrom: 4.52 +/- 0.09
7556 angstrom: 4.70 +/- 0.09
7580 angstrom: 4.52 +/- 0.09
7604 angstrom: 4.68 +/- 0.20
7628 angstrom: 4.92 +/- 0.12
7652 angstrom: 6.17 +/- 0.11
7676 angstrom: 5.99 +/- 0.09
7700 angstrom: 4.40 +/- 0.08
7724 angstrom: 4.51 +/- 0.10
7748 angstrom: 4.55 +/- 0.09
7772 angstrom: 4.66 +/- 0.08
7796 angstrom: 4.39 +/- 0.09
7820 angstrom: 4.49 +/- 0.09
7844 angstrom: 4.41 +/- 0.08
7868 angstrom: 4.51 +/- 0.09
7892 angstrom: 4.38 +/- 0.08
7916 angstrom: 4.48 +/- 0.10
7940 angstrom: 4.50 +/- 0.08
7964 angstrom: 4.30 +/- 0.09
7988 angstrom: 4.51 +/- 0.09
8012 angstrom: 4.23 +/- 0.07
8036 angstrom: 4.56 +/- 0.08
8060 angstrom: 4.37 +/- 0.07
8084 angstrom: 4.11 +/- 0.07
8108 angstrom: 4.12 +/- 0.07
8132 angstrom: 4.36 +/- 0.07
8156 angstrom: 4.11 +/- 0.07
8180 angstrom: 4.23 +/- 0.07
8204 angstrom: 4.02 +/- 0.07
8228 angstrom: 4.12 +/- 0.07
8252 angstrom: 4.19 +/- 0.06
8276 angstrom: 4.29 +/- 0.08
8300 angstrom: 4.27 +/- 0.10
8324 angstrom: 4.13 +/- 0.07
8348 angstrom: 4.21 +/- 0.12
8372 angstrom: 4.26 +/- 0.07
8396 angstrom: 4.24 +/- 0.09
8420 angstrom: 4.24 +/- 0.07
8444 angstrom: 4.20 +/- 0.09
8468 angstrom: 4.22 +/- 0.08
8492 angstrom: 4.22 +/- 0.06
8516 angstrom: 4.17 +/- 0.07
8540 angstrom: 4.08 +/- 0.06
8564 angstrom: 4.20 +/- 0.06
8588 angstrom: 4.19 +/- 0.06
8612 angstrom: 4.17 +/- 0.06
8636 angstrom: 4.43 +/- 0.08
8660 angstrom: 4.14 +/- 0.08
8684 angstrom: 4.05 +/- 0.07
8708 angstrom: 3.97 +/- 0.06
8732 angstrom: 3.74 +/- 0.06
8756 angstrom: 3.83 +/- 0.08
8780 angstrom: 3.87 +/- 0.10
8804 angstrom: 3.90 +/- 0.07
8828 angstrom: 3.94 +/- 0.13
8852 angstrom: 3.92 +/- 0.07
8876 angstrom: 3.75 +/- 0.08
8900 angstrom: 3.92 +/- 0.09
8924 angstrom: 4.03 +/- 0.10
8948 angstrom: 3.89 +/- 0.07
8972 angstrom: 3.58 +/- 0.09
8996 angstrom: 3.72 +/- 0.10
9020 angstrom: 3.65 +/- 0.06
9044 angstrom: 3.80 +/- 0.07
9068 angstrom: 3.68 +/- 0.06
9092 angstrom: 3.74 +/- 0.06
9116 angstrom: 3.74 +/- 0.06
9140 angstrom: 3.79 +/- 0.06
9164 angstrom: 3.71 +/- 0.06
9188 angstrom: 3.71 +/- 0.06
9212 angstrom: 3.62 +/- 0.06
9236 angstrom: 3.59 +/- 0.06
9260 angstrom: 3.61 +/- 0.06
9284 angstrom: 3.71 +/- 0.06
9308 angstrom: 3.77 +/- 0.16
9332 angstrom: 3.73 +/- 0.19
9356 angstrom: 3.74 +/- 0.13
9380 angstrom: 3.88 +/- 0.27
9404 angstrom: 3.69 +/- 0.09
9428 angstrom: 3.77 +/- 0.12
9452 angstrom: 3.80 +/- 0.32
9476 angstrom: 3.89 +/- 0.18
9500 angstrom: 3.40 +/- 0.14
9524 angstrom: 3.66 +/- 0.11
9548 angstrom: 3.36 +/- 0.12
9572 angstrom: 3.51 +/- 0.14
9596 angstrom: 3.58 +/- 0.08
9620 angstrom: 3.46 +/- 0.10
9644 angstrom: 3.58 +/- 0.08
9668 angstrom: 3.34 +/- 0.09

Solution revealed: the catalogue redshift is 0.14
